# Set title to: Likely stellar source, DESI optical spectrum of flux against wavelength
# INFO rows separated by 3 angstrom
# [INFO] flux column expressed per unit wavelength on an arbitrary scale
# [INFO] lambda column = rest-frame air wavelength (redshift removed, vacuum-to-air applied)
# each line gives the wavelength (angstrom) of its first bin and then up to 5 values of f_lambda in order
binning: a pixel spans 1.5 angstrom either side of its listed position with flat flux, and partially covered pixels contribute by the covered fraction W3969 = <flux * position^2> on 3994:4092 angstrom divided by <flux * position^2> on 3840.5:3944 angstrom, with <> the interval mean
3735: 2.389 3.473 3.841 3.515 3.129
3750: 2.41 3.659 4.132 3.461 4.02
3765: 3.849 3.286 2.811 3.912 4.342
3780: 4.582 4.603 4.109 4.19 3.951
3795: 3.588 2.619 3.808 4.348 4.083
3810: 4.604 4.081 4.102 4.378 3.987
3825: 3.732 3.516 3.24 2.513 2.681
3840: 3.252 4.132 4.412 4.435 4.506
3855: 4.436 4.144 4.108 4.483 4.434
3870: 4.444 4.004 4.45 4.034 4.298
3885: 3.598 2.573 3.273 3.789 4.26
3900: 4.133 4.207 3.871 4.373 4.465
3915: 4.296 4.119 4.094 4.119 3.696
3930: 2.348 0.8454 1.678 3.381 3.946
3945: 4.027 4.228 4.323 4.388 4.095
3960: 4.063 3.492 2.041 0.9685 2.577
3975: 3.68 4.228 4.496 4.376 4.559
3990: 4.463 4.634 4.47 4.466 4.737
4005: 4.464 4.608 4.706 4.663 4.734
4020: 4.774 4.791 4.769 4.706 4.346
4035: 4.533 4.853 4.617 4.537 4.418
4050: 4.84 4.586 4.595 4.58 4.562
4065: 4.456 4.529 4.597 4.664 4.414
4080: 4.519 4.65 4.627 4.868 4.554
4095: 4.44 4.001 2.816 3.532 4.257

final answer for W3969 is 1.29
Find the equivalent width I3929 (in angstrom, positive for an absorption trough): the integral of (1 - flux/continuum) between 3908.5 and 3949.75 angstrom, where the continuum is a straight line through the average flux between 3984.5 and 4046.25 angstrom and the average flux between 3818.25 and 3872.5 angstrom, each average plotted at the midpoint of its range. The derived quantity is 7.1 angstrom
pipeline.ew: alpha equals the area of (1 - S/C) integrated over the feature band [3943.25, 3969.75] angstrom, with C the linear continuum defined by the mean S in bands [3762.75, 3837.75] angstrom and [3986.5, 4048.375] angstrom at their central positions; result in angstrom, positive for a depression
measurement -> 4.8 angstrom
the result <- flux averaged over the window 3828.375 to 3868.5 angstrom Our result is 3.89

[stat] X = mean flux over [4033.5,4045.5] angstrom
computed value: 4.64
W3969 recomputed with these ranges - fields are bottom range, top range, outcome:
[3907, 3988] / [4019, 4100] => 1.35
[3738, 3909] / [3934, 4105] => 1.21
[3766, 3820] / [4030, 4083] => 1.32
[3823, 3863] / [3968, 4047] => 1.25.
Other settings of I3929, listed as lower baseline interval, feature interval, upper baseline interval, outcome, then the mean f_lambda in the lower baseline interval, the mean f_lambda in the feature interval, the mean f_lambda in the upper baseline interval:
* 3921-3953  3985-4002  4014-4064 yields -2.0 angstrom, 3.32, 4.53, 4.64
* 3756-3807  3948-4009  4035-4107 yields 4.3 angstrom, 3.86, 3.96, 4.44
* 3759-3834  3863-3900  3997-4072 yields 1.5 angstrom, 3.87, 3.97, 4.62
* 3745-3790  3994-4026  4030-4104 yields -2.3 angstrom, 3.76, 4.65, 4.47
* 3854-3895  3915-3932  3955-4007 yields 1.3 angstrom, 4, 3.65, 3.88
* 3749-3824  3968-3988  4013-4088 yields 3.7 angstrom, 3.89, 3.59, 4.62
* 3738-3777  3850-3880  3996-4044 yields -2.4 angstrom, 3.53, 4.31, 4.64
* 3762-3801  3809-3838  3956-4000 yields 1.0 angstrom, 3.83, 3.68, 3.76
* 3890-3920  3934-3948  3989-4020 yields 3.3 angstrom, 4.09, 3.28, 4.61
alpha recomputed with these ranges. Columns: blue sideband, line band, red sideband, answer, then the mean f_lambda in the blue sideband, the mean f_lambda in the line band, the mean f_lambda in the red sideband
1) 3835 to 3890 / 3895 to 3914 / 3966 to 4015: -0.9 angstrom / 4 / 4.21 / 4.06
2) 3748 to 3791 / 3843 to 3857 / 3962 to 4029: -1.7 angstrom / 3.81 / 4.4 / 4.14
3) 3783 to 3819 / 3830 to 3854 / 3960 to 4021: 2.0 angstrom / 4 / 3.67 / 4.05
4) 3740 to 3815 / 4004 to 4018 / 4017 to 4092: -0.5 angstrom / 3.8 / 4.64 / 4.62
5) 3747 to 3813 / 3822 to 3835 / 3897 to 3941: 1.3 angstrom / 3.82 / 3.36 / 3.57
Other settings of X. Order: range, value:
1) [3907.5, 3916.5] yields 4.38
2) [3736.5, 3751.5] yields 3.27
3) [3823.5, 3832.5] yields 3.5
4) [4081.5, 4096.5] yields 4.63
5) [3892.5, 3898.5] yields 4.02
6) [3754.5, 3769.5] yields 3.75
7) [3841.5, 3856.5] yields 4.38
